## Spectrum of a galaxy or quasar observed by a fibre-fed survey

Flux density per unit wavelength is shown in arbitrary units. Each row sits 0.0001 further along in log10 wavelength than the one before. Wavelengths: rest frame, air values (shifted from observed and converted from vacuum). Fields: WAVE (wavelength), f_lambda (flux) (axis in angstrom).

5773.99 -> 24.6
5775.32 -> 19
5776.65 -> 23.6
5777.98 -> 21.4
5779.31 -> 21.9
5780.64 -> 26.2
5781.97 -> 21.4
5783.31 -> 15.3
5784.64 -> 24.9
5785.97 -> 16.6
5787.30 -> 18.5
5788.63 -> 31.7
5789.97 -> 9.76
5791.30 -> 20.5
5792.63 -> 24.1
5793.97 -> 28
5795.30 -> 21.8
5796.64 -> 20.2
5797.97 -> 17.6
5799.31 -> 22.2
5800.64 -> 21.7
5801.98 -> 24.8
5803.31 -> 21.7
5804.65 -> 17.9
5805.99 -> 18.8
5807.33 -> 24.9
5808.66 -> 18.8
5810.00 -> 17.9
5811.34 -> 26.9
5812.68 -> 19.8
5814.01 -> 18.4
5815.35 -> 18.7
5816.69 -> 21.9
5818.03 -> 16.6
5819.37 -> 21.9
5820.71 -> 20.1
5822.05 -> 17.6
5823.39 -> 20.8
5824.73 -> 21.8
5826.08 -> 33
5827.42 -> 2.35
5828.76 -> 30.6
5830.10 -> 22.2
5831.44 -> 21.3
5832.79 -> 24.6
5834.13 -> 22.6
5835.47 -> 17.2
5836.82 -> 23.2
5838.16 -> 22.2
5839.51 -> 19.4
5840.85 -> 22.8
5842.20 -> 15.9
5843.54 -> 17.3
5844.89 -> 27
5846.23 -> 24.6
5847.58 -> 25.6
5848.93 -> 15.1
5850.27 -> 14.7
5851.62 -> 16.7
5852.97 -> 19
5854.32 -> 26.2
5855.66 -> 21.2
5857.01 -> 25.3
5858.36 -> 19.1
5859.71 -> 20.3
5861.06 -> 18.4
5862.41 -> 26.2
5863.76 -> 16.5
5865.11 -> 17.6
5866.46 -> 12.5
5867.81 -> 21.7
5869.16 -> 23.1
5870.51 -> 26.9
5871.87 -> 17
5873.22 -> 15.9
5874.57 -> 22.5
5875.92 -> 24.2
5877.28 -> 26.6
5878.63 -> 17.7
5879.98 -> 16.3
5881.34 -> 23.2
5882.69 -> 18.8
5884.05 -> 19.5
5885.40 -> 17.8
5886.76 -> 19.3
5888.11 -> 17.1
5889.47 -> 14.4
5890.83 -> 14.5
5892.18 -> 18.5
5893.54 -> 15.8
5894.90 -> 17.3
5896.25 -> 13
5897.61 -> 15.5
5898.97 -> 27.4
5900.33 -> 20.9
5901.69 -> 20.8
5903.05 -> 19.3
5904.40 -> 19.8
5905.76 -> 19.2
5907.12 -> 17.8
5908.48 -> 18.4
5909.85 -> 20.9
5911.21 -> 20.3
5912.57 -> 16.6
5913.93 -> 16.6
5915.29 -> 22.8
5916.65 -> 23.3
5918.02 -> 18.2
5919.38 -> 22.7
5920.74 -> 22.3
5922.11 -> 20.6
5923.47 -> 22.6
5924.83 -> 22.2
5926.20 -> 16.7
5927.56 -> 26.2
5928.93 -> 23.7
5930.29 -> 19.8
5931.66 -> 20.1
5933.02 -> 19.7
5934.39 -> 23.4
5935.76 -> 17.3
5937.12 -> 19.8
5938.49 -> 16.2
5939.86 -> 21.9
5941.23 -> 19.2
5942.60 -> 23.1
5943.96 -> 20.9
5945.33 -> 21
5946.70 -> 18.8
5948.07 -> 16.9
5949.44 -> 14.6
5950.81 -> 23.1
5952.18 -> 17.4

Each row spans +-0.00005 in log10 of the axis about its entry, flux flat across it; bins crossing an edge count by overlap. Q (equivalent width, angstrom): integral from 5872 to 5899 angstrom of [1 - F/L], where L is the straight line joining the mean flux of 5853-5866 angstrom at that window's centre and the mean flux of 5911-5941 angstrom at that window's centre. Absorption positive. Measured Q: 3.0 angstrom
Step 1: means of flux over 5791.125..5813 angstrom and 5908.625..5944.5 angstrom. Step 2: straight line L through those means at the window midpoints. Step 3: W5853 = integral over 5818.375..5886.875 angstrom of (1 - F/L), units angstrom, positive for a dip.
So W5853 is 1.9 angstrom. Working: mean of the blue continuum 21.7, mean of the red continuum 20.6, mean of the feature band 20.6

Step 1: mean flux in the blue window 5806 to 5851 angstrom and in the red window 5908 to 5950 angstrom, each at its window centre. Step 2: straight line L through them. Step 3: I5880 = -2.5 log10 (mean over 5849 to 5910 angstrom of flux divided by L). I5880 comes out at 0.06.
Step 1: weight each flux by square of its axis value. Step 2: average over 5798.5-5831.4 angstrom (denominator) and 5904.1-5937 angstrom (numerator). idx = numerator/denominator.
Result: 1.02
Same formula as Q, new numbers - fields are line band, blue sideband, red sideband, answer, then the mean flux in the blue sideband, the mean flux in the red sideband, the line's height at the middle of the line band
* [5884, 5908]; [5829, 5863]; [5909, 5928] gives 3.1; 21.2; 20.8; 20.9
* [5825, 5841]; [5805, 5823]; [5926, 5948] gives -1.2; 20.1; 20.5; 20.2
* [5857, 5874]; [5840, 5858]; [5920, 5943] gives 0.8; 20.8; 20.8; 20.8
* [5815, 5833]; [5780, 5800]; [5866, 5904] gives -0.3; 21.2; 19.2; 20.5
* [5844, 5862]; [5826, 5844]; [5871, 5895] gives -1.0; 20.7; 18.8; 20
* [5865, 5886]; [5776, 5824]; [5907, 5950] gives 0.4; 21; 20.2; 20.5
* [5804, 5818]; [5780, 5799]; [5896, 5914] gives 0.4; 21.2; 19.3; 20.8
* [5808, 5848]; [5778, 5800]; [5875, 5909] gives -1.3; 21.3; 19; 20.4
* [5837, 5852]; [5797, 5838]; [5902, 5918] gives 0.2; 20.9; 19.5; 20.5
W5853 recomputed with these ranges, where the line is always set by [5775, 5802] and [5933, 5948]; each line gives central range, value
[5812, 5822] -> 0.8 angstrom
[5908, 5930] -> -0.7 angstrom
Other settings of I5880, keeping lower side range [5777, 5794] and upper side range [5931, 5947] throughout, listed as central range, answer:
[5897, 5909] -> 0.03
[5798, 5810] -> 0.01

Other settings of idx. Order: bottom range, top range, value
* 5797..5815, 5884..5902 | 0.88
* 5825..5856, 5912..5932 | 1.02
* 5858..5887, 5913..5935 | 1.08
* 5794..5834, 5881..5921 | 0.93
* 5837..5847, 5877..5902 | 0.88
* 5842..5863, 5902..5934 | 1.00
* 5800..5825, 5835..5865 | 1.01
